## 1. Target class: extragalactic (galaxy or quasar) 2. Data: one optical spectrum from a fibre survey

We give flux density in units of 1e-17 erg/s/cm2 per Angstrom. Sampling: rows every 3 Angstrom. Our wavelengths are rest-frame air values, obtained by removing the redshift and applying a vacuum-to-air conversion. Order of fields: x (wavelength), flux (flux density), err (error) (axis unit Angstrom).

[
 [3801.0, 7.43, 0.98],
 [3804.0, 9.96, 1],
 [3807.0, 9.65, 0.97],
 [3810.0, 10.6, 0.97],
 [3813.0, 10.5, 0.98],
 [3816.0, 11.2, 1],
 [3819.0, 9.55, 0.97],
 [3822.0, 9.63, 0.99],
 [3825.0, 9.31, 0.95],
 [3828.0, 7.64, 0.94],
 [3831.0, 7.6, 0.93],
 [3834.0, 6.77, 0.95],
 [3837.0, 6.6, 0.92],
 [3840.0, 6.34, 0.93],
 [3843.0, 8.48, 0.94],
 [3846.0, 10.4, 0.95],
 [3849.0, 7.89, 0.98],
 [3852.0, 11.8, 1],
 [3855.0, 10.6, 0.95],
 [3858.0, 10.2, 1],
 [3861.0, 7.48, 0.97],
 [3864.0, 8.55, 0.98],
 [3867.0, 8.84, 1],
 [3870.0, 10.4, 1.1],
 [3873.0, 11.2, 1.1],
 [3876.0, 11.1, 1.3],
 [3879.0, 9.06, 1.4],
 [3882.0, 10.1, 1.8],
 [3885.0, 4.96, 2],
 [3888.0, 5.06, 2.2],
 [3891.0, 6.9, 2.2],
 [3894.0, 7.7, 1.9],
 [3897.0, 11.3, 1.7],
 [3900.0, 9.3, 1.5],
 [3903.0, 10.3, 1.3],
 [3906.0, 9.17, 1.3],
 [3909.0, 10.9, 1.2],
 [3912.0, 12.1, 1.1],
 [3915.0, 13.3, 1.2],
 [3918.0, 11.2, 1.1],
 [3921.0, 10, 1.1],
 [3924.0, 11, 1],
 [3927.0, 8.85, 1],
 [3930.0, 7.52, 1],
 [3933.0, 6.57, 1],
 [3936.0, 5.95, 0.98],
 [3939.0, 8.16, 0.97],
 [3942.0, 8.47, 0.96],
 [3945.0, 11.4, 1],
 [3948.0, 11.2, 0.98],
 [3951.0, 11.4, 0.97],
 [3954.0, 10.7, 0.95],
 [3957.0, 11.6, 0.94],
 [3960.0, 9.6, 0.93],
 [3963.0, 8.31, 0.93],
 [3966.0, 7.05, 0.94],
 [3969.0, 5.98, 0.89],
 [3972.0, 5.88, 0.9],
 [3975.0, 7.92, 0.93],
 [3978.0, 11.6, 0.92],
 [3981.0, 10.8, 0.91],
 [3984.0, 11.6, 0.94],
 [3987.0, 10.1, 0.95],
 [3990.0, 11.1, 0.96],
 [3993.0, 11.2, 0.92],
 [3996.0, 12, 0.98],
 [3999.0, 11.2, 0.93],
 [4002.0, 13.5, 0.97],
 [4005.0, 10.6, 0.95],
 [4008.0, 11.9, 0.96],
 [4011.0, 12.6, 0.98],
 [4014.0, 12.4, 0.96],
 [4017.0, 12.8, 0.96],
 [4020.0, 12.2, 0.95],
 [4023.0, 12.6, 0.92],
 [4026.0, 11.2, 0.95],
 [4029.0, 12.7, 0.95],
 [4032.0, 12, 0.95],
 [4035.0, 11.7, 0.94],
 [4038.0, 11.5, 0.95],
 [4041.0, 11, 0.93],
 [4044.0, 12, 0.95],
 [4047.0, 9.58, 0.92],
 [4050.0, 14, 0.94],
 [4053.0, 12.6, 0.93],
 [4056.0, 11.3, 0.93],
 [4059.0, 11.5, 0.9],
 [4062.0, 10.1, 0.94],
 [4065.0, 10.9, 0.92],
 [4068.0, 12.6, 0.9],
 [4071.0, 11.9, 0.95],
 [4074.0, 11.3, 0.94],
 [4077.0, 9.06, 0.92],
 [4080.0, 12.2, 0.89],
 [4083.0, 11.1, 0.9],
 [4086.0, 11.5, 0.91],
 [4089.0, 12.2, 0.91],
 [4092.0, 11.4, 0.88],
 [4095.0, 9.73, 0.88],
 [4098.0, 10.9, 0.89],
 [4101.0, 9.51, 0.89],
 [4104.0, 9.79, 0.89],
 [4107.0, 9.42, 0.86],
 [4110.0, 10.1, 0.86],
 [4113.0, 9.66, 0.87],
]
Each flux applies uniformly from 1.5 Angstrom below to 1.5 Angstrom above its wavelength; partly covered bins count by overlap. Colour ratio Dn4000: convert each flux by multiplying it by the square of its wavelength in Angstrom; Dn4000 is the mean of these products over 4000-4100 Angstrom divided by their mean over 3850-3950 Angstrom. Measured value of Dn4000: 1.3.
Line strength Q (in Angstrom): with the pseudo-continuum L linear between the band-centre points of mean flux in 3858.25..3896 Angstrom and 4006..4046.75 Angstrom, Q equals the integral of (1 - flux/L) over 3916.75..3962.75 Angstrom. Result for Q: 2.1 Angstrom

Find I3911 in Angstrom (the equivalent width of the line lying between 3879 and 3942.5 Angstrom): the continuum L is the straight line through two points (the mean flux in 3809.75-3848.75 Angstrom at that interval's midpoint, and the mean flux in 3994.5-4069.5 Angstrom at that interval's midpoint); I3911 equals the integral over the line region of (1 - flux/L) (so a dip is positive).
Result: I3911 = 6.3 Angstrom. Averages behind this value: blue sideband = 8.73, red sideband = 11.9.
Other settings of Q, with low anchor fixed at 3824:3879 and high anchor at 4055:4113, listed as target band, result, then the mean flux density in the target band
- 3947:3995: 0.78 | 9.76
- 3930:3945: 3.00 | 7.72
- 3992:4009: -2.65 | 11.7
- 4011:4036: -4.57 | 12.2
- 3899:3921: -3.36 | 10.9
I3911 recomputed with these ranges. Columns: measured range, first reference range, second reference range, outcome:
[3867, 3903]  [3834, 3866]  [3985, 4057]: 1.80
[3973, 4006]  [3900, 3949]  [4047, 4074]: -0.94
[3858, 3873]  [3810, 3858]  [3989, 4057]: 0.52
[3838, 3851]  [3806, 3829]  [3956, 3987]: 1.78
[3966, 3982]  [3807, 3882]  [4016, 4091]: 3.75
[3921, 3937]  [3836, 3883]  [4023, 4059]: 3.17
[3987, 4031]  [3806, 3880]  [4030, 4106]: -4.94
